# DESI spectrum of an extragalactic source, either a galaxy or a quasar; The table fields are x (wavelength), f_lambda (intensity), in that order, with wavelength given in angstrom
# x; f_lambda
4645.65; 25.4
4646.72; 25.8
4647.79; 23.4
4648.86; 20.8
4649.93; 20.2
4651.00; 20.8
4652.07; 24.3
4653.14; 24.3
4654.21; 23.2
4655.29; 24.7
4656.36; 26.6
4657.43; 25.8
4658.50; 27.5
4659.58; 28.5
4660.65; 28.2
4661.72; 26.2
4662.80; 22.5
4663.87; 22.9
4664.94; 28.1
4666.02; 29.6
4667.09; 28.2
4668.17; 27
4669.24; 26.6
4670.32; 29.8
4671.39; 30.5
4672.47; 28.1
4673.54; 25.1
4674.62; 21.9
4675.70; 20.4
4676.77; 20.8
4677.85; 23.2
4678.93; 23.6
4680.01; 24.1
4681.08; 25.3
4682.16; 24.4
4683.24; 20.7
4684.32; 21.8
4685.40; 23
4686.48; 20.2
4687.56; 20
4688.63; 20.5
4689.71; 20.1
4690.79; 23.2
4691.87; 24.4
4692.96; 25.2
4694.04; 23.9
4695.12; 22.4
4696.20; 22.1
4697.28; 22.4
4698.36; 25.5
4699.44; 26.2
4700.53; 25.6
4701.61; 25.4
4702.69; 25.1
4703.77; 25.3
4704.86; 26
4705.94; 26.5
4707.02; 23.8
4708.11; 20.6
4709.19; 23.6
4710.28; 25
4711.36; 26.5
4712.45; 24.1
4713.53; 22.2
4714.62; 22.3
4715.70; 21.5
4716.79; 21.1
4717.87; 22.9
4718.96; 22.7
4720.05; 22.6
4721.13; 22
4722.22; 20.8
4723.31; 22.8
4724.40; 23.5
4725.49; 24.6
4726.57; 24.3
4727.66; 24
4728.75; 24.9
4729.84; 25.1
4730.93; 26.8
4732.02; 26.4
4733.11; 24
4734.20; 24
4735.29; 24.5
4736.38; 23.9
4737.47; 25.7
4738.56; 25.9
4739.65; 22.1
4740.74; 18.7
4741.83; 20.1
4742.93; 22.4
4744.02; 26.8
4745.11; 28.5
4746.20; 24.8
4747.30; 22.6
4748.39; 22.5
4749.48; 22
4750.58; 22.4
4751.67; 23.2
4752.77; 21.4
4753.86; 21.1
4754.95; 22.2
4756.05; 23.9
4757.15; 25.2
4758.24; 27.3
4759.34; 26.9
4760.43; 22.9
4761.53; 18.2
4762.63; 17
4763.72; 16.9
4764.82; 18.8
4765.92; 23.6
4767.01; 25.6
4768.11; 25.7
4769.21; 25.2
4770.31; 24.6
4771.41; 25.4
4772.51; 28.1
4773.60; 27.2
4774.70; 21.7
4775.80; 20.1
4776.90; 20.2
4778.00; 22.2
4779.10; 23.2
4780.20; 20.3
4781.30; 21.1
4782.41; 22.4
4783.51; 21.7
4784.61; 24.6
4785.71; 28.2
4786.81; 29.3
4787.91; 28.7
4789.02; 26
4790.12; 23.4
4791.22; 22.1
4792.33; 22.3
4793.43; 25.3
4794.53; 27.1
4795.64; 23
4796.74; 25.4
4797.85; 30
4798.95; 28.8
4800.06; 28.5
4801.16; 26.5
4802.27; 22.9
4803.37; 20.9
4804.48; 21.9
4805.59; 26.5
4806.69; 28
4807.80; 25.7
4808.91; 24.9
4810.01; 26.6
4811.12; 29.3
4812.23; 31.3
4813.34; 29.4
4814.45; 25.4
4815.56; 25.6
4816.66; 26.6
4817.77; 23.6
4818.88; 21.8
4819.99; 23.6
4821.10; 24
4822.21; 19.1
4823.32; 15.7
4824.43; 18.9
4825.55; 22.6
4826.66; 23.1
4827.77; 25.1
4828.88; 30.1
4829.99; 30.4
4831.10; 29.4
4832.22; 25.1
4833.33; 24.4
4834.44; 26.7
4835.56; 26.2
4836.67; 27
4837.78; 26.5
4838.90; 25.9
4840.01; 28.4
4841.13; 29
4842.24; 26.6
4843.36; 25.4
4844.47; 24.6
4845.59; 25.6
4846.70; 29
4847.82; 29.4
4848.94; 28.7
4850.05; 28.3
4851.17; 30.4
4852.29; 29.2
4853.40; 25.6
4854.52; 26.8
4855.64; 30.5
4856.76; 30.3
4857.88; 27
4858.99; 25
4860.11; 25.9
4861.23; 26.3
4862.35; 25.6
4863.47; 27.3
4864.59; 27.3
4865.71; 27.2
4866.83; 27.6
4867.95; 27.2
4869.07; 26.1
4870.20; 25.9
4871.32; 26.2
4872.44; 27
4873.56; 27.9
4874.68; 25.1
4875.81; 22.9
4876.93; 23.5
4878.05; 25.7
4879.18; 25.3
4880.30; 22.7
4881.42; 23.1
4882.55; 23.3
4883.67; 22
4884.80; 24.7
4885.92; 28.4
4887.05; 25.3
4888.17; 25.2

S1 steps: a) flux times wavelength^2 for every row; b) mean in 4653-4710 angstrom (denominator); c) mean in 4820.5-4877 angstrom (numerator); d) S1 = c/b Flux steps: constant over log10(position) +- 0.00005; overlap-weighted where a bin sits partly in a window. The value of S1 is 1.1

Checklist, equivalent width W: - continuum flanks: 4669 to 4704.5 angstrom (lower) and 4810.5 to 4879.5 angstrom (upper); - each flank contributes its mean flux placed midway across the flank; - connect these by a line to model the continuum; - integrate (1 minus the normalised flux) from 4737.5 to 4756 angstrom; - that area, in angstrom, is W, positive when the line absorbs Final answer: 1.3 angstrom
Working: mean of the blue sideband 23.8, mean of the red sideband 26.2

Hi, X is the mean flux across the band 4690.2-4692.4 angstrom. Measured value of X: 23.7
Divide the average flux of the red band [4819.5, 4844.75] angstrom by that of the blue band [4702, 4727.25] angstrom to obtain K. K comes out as 1.1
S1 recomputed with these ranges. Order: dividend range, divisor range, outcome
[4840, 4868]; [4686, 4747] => 1.23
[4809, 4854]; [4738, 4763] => 1.17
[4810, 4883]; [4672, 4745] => 1.17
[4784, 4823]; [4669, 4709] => 1.12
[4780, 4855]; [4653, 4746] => 1.12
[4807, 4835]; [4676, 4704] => 1.15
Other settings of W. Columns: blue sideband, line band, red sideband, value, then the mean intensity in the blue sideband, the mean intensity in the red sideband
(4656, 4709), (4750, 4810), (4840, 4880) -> 4.25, 24.6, 26.9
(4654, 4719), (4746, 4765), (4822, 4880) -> 2.24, 24.4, 26.3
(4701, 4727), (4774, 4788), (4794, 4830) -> 0.80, 23.6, 25.1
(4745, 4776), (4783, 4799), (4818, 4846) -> -1.10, 23.2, 25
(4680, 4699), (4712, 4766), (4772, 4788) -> 0.54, 22.7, 23.8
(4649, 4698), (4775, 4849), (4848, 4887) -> 1.59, 24.2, 26.4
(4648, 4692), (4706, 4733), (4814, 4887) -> 1.28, 24.3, 25.9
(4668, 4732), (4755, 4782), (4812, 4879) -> 2.12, 23.8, 26.2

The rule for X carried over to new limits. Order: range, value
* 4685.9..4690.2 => 20.3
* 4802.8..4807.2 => 24.3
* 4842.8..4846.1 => 25.2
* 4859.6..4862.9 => 25.9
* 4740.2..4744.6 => 22.1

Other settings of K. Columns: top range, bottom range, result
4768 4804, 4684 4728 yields 1.05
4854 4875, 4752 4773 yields 1.17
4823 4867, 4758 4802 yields 1.11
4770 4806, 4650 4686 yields 0.98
